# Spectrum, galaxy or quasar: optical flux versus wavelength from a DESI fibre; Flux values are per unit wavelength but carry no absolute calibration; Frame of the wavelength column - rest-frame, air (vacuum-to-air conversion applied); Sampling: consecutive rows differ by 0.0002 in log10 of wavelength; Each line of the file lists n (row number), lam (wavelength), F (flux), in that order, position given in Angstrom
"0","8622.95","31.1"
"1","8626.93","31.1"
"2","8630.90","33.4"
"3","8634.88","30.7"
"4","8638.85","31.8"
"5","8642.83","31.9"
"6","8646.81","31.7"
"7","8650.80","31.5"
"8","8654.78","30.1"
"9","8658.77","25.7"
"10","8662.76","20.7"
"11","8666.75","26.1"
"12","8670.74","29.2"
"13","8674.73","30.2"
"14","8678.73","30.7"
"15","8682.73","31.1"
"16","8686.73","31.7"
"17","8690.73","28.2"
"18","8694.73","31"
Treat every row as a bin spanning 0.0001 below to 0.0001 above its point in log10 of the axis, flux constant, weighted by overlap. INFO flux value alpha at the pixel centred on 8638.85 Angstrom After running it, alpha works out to 31.8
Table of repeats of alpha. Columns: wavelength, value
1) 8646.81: 31.7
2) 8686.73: 31.7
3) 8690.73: 28.2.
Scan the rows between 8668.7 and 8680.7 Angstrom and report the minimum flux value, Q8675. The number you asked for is 29.2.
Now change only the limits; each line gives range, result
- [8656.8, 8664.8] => 20.7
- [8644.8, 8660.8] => 25.7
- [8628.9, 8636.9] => 30.7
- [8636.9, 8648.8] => 31.7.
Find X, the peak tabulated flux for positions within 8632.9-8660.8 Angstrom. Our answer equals 31.9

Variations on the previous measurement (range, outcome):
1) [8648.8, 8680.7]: 31.5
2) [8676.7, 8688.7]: 31.7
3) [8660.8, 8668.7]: 26.1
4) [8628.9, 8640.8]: 33.4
